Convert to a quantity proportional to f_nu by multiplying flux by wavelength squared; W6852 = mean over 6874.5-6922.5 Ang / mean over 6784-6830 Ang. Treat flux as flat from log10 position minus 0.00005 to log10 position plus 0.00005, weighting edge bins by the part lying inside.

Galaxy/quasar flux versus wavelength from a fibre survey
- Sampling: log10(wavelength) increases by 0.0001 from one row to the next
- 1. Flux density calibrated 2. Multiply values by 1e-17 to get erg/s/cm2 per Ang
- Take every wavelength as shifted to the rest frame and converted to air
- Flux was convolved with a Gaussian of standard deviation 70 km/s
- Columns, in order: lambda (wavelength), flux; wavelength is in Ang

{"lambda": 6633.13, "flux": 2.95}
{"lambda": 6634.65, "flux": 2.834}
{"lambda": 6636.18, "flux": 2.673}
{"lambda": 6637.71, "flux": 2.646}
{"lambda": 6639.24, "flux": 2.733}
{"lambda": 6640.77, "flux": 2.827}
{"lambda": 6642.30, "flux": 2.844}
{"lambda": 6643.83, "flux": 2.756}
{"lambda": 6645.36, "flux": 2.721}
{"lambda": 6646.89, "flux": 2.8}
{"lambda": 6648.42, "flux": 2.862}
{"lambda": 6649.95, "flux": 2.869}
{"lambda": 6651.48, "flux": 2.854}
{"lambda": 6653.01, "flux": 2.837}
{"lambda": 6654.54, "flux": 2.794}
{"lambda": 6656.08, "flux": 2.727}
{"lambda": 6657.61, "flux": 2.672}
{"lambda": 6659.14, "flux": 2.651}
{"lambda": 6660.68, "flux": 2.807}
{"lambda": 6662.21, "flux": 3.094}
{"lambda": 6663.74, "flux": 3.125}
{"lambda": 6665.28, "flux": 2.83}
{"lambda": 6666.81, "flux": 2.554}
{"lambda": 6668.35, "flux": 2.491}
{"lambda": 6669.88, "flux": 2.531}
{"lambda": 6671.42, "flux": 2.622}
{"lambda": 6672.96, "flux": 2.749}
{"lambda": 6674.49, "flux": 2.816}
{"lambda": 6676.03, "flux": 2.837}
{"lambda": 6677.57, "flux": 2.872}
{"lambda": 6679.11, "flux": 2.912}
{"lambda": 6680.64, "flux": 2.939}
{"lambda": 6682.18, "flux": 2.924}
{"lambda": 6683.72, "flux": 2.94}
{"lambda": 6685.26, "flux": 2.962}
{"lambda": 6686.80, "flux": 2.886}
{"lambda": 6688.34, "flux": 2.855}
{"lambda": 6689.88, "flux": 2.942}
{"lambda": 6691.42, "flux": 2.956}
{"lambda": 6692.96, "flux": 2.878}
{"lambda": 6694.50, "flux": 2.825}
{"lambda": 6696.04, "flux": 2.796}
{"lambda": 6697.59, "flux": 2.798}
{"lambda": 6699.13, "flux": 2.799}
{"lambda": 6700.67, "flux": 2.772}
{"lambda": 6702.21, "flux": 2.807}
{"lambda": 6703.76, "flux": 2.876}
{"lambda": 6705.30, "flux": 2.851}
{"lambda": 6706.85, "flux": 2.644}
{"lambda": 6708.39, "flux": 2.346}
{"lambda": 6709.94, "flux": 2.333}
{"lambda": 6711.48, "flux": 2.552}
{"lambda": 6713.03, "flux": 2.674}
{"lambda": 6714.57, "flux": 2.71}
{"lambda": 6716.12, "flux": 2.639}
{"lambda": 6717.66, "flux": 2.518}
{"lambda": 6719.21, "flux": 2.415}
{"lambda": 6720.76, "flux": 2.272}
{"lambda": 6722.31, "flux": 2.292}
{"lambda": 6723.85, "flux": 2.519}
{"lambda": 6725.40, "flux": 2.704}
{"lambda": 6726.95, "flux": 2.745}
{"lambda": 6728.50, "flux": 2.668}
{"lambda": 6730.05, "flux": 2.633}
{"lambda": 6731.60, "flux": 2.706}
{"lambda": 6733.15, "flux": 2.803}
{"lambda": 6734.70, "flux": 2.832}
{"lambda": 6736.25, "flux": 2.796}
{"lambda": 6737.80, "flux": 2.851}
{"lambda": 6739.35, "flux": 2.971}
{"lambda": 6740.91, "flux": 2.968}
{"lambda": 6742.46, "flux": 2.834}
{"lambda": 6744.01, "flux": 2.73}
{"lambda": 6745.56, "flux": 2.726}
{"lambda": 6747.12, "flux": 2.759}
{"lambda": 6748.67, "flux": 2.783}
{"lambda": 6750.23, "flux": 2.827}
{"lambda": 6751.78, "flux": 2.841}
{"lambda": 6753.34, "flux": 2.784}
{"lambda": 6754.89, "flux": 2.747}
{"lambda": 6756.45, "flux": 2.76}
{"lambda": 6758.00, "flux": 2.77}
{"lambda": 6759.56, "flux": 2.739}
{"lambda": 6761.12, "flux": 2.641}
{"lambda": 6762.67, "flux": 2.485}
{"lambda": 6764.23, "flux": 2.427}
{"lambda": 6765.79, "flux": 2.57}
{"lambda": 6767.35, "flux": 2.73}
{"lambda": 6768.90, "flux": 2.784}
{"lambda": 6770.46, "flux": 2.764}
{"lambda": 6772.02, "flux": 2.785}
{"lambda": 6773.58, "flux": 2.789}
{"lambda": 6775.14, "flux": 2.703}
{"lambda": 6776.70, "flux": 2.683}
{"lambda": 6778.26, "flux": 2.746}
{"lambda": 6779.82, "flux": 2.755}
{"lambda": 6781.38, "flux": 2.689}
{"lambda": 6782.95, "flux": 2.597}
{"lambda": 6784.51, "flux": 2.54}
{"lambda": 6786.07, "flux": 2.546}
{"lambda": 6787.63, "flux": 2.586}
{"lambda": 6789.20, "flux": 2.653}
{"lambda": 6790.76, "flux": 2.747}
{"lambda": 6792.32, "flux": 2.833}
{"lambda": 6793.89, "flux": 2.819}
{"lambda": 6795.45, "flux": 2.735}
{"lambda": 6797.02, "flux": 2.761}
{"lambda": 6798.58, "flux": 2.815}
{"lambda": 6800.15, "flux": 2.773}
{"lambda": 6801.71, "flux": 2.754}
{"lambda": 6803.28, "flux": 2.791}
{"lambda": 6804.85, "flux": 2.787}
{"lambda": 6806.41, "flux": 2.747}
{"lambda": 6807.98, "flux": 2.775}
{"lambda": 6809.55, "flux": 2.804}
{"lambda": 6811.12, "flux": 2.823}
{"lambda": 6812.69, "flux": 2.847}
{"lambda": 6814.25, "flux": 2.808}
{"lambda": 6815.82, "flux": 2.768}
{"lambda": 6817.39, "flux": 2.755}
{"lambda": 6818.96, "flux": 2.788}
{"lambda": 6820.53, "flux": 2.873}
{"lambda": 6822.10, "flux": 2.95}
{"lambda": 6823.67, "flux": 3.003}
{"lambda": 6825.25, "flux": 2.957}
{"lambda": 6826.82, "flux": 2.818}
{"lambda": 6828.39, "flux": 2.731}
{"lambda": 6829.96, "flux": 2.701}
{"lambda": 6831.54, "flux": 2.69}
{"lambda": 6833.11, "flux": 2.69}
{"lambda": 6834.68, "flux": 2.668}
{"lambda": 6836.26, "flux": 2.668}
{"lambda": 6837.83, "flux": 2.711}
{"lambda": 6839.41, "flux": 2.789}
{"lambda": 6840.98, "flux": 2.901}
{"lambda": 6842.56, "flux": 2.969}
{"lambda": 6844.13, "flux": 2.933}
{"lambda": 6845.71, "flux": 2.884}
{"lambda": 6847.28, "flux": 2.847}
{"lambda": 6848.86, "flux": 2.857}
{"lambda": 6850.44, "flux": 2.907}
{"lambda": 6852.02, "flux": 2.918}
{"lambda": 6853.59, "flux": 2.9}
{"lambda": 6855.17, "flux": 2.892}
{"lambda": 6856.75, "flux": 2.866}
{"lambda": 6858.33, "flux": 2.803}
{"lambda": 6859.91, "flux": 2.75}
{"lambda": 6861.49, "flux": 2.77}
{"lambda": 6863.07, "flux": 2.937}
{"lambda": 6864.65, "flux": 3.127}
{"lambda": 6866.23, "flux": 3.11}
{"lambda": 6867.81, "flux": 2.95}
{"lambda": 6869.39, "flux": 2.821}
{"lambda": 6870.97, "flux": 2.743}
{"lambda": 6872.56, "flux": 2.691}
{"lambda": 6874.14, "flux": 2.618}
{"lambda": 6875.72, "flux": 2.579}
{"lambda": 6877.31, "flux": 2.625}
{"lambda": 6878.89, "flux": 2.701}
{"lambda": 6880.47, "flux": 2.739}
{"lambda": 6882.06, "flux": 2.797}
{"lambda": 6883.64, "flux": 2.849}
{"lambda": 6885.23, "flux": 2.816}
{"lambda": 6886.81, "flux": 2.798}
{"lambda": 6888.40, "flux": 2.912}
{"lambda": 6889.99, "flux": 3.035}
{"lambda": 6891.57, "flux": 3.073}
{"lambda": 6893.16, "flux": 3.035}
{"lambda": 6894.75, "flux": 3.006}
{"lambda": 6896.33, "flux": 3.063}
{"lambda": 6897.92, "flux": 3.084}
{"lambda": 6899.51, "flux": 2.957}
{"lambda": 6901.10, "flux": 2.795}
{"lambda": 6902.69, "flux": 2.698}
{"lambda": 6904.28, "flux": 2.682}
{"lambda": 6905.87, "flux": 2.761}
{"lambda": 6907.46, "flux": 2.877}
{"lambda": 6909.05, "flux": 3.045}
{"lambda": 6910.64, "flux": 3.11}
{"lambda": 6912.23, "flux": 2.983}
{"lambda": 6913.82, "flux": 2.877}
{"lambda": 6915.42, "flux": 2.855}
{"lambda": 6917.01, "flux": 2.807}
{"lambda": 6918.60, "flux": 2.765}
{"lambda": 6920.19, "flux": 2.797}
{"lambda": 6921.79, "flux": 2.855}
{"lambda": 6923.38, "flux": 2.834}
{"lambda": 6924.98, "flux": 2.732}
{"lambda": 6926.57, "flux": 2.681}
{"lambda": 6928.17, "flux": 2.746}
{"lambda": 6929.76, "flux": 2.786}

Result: 1.06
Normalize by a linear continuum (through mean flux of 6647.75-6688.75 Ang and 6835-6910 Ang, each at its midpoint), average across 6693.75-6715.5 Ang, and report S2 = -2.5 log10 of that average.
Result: 0.049 mag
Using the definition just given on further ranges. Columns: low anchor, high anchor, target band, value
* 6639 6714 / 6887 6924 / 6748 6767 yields 0.052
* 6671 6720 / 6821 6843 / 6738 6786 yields 0.021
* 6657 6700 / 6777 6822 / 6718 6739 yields 0.062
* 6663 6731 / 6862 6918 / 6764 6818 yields 0.025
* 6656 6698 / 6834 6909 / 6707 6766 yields 0.064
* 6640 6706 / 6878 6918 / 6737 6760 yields 0.015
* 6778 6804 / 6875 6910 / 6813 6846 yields -0.016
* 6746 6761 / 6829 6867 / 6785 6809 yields 0.025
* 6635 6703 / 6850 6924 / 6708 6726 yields 0.131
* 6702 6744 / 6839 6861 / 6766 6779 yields 0.002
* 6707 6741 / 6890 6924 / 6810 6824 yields -0.028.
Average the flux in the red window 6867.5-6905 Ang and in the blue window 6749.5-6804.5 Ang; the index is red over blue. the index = 1.04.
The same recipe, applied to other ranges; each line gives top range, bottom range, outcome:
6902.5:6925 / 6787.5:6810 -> 1.03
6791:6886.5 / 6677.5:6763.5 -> 1.03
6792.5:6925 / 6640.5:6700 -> 1.01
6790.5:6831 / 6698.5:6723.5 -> 1.08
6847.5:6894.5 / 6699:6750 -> 1.06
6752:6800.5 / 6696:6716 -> 1.01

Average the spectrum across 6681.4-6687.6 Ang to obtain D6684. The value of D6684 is 2.93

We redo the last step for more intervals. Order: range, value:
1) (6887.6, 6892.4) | 3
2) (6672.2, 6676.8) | 2.8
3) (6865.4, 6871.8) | 2.91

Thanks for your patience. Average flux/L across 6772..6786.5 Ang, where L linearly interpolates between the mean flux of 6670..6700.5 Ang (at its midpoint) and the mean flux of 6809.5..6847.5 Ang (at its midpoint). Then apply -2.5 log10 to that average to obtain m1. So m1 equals 0.058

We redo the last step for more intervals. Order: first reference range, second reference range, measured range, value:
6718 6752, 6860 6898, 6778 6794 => 0.04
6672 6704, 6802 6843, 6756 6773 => 0.06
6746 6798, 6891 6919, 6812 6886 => 0.00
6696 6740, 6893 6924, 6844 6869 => -0.03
